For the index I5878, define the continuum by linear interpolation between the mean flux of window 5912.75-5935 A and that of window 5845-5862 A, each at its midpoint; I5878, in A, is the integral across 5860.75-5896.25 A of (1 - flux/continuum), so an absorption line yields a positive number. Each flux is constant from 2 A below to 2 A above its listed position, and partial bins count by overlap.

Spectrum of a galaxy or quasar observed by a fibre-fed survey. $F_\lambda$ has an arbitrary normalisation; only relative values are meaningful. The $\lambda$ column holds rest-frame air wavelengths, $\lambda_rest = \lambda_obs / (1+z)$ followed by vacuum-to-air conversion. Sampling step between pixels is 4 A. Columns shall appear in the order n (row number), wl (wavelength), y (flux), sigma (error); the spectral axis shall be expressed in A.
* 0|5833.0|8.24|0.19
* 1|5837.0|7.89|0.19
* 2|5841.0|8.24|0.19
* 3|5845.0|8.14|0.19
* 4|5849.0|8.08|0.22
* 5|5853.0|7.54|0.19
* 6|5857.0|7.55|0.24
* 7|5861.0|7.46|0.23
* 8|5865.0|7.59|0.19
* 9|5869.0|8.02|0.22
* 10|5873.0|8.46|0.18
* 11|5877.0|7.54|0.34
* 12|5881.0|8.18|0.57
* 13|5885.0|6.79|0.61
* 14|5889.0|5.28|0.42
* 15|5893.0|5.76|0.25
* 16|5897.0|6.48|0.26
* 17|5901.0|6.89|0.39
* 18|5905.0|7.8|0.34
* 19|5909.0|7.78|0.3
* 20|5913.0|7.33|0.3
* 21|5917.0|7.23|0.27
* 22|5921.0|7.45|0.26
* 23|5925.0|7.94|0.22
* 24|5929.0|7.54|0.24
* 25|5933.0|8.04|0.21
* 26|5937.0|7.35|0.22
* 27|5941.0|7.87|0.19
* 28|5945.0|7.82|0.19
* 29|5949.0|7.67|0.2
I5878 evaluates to 2.3 A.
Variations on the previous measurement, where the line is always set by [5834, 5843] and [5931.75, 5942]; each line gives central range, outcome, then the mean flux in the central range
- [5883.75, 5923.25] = 4.8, 6.89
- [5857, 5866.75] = 0.6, 7.53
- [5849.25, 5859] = 0.5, 7.64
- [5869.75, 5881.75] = -0.1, 8.04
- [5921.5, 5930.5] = 0.1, 7.7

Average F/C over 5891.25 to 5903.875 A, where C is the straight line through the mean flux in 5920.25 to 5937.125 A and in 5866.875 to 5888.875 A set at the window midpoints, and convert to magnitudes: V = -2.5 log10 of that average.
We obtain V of 0.18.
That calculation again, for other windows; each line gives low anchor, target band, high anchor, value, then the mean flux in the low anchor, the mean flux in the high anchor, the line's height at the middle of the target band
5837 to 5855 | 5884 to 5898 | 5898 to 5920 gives 0.249 mag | 7.99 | 7.37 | 7.54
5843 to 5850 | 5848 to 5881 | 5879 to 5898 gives -0.057 mag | 8.11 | 6.5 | 7.42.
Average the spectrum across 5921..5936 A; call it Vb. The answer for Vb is 7.76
